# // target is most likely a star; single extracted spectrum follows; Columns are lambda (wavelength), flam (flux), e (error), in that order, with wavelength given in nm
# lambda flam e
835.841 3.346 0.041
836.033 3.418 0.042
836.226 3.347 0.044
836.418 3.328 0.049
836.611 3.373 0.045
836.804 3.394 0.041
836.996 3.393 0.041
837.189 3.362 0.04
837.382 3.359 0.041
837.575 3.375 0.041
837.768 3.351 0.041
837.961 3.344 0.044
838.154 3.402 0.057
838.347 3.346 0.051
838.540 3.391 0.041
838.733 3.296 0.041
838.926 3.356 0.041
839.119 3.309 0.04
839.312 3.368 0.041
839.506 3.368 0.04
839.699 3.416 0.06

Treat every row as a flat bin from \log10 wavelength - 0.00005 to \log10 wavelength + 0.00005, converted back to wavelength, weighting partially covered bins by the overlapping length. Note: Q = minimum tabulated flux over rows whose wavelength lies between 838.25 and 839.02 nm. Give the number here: 3.296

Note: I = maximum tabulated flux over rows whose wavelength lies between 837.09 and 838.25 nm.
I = 3.402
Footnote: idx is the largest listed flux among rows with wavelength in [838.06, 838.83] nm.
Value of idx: 3.402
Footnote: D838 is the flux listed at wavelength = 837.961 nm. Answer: 3.344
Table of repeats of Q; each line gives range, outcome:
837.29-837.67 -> 3.359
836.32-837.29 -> 3.328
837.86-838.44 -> 3.344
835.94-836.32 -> 3.347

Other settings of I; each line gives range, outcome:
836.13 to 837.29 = 3.394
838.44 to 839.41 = 3.391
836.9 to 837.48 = 3.393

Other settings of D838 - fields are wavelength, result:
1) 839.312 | 3.368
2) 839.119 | 3.309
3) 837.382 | 3.359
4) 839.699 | 3.416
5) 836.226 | 3.347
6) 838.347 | 3.346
